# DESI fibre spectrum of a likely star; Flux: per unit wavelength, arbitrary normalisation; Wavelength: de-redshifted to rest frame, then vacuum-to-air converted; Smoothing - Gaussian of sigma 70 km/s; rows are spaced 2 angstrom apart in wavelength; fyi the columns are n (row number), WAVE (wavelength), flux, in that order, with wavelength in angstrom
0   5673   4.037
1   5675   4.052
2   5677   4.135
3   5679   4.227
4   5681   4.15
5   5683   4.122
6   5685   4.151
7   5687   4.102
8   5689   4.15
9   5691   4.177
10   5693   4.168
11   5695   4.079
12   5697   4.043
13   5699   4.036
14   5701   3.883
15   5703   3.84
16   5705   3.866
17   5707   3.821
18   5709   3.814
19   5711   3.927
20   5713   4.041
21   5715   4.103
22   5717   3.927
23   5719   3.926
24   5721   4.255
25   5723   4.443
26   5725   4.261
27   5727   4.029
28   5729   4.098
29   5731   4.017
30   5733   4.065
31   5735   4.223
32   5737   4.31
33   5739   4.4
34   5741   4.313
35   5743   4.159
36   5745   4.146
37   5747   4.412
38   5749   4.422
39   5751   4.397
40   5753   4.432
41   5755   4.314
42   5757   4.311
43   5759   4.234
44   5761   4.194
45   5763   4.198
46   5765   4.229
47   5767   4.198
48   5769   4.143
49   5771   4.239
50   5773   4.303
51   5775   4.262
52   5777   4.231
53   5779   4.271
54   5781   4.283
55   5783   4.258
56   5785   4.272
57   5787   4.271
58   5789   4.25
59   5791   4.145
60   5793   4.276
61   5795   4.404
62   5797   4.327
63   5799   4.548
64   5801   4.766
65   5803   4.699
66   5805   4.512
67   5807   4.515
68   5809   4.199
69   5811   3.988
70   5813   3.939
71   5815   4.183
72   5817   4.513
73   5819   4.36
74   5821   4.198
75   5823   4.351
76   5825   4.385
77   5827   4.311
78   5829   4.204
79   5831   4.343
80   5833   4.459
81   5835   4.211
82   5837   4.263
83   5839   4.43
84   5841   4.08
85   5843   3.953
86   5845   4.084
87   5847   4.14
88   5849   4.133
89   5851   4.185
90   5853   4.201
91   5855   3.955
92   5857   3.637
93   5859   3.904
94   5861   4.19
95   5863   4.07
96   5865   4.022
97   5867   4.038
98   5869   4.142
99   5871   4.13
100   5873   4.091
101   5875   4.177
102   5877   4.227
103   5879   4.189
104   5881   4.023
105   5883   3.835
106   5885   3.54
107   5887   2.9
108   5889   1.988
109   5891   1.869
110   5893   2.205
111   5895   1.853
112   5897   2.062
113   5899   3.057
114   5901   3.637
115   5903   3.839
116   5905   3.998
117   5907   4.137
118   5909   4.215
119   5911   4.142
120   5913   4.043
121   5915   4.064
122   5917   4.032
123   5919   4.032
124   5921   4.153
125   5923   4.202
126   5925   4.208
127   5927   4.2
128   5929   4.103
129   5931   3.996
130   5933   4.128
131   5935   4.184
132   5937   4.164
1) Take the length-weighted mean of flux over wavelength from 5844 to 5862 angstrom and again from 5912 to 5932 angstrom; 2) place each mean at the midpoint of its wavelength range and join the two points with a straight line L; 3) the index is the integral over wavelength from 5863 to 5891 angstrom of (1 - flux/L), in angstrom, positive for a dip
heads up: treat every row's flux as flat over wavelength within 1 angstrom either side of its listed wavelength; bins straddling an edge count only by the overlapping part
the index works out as 2.29 angstrom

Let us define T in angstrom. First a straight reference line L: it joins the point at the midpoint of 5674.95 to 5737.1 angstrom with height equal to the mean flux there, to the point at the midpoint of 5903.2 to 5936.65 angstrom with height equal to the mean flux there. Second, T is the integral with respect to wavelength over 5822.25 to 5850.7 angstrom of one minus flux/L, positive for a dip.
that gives -1.0 angstrom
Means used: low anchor 4.07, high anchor 4.11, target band 4.24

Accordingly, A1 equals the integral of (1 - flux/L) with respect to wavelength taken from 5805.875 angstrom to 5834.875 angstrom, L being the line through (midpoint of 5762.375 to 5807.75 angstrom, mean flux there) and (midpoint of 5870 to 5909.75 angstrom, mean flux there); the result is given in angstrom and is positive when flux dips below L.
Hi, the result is -1.9 angstrom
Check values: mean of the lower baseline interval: 4.33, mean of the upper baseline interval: 3.39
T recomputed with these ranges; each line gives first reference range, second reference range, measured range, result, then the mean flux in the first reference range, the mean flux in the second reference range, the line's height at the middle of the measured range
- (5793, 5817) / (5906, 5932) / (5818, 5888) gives 2.80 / 4.37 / 4.12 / 4.27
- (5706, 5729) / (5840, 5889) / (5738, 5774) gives -2.27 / 4.05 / 3.95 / 4.03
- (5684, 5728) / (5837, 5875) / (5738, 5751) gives -0.83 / 4.05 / 4.08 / 4.06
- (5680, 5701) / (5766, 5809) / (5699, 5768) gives 0.96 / 4.11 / 4.34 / 4.21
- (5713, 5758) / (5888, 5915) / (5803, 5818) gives -2.14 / 4.22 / 3.19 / 3.76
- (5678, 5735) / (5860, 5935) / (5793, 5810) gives -2.56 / 4.06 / 3.73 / 3.9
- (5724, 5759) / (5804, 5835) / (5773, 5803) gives -0.42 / 4.25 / 4.29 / 4.28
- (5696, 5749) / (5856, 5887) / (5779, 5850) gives -4.74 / 4.1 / 3.98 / 4.02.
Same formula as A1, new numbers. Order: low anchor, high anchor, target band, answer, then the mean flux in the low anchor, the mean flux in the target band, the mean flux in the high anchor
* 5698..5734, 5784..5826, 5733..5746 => -0.4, 4.02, 4.24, 4.34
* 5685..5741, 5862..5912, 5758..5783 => -2.1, 4.08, 4.23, 3.54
